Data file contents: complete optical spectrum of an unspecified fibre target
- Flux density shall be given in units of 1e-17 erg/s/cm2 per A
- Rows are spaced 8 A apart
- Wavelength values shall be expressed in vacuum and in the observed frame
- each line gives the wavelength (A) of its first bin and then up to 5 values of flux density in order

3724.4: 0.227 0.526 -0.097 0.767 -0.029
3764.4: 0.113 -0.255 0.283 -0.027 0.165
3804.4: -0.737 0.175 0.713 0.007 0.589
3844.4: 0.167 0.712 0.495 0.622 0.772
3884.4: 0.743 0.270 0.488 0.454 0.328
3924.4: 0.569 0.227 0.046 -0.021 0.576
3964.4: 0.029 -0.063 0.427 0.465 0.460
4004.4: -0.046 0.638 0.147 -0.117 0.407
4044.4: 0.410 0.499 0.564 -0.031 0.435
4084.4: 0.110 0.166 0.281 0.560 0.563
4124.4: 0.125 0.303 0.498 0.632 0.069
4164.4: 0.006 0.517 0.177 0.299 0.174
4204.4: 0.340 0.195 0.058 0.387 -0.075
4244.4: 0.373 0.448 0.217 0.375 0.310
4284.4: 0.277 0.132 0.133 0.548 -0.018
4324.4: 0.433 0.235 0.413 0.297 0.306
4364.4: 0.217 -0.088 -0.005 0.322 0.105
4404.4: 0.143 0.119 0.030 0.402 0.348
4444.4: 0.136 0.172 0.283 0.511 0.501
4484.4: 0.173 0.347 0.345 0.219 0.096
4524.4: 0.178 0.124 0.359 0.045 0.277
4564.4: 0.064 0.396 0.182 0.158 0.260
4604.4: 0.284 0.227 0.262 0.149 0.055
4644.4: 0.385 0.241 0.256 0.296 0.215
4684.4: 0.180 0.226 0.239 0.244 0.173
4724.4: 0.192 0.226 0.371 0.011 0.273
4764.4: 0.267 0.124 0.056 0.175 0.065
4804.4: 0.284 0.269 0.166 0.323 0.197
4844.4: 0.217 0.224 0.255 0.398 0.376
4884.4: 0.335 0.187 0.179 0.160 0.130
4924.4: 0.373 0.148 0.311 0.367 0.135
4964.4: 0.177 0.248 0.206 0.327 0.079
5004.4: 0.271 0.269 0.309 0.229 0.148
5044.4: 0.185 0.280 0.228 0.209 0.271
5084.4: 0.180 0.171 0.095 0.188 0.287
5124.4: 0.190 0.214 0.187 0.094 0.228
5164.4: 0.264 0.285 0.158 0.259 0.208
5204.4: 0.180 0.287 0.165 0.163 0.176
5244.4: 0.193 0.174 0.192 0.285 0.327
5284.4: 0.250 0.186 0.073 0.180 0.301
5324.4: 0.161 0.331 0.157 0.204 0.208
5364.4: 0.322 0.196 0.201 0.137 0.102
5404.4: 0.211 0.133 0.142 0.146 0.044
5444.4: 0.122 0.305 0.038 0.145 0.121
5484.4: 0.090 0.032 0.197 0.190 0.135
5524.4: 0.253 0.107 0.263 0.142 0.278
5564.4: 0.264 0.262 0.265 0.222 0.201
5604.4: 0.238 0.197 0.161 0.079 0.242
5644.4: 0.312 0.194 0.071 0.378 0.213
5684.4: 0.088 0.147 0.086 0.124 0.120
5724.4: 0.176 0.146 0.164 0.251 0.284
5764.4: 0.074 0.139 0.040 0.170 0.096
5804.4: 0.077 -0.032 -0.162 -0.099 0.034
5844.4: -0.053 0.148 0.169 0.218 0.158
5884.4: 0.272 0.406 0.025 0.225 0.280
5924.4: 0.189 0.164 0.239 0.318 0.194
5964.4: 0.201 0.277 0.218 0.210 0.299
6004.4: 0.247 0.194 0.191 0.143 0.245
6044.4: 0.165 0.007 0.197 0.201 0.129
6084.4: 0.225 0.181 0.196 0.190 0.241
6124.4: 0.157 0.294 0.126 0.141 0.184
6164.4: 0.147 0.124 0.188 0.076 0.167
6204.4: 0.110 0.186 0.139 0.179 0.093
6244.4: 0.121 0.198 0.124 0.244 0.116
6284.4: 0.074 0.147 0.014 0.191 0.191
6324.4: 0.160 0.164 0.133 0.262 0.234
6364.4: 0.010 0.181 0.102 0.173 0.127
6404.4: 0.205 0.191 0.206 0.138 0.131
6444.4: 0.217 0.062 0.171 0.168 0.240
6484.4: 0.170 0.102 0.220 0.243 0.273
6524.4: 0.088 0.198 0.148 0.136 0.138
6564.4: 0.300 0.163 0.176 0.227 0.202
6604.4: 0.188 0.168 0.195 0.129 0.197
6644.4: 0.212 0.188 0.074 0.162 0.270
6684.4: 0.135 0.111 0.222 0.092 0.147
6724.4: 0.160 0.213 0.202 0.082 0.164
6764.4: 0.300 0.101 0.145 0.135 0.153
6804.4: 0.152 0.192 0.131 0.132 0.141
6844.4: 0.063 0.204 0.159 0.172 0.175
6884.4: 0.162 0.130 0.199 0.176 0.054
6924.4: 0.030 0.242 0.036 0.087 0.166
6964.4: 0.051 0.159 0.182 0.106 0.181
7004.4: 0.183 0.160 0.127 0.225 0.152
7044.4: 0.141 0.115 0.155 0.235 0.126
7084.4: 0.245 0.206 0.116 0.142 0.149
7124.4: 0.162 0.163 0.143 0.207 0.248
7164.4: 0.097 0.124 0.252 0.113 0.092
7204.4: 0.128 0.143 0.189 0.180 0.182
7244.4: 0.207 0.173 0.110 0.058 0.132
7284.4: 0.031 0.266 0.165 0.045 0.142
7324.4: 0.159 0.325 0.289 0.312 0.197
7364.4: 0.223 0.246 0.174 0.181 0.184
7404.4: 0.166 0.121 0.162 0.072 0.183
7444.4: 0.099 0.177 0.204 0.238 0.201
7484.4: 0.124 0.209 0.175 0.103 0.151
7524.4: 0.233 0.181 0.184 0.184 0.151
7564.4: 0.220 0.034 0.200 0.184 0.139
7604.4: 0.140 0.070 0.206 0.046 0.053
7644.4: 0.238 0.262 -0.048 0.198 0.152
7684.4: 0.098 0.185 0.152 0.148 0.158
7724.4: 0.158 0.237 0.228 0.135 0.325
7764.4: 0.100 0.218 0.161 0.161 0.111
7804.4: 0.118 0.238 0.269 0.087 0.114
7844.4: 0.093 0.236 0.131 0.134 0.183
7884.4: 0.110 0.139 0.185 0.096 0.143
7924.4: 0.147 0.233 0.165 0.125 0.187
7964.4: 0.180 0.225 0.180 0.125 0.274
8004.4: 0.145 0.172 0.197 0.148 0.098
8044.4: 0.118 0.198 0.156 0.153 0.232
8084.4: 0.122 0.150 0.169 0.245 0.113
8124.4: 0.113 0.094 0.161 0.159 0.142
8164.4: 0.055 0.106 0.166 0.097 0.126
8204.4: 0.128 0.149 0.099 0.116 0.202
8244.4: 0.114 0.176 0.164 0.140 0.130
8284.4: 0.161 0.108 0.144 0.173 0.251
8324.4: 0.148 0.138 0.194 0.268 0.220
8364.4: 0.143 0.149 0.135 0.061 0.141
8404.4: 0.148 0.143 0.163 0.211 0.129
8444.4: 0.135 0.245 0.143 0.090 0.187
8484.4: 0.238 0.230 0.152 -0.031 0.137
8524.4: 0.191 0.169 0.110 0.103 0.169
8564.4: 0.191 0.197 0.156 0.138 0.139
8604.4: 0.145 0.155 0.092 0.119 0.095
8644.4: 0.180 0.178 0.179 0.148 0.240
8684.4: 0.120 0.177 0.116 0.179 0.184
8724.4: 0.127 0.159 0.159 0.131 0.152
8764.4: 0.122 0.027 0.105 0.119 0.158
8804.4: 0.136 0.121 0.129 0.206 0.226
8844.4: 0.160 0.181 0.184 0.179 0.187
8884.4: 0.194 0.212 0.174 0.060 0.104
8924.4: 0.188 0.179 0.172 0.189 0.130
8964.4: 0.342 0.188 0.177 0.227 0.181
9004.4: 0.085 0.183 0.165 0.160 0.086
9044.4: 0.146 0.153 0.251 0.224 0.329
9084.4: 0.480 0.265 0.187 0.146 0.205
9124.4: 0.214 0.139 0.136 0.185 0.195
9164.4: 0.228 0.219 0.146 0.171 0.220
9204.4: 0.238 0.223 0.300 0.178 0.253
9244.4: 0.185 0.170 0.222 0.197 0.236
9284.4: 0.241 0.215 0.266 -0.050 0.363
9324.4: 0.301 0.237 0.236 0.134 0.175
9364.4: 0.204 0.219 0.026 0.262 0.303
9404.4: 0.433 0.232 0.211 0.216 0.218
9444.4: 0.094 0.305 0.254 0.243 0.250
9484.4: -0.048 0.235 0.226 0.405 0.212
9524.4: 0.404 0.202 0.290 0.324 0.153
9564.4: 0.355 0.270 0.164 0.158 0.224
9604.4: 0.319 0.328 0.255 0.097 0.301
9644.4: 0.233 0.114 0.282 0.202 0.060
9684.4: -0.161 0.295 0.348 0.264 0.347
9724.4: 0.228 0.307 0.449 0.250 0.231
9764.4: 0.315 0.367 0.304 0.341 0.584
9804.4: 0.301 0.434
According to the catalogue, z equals 1.436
